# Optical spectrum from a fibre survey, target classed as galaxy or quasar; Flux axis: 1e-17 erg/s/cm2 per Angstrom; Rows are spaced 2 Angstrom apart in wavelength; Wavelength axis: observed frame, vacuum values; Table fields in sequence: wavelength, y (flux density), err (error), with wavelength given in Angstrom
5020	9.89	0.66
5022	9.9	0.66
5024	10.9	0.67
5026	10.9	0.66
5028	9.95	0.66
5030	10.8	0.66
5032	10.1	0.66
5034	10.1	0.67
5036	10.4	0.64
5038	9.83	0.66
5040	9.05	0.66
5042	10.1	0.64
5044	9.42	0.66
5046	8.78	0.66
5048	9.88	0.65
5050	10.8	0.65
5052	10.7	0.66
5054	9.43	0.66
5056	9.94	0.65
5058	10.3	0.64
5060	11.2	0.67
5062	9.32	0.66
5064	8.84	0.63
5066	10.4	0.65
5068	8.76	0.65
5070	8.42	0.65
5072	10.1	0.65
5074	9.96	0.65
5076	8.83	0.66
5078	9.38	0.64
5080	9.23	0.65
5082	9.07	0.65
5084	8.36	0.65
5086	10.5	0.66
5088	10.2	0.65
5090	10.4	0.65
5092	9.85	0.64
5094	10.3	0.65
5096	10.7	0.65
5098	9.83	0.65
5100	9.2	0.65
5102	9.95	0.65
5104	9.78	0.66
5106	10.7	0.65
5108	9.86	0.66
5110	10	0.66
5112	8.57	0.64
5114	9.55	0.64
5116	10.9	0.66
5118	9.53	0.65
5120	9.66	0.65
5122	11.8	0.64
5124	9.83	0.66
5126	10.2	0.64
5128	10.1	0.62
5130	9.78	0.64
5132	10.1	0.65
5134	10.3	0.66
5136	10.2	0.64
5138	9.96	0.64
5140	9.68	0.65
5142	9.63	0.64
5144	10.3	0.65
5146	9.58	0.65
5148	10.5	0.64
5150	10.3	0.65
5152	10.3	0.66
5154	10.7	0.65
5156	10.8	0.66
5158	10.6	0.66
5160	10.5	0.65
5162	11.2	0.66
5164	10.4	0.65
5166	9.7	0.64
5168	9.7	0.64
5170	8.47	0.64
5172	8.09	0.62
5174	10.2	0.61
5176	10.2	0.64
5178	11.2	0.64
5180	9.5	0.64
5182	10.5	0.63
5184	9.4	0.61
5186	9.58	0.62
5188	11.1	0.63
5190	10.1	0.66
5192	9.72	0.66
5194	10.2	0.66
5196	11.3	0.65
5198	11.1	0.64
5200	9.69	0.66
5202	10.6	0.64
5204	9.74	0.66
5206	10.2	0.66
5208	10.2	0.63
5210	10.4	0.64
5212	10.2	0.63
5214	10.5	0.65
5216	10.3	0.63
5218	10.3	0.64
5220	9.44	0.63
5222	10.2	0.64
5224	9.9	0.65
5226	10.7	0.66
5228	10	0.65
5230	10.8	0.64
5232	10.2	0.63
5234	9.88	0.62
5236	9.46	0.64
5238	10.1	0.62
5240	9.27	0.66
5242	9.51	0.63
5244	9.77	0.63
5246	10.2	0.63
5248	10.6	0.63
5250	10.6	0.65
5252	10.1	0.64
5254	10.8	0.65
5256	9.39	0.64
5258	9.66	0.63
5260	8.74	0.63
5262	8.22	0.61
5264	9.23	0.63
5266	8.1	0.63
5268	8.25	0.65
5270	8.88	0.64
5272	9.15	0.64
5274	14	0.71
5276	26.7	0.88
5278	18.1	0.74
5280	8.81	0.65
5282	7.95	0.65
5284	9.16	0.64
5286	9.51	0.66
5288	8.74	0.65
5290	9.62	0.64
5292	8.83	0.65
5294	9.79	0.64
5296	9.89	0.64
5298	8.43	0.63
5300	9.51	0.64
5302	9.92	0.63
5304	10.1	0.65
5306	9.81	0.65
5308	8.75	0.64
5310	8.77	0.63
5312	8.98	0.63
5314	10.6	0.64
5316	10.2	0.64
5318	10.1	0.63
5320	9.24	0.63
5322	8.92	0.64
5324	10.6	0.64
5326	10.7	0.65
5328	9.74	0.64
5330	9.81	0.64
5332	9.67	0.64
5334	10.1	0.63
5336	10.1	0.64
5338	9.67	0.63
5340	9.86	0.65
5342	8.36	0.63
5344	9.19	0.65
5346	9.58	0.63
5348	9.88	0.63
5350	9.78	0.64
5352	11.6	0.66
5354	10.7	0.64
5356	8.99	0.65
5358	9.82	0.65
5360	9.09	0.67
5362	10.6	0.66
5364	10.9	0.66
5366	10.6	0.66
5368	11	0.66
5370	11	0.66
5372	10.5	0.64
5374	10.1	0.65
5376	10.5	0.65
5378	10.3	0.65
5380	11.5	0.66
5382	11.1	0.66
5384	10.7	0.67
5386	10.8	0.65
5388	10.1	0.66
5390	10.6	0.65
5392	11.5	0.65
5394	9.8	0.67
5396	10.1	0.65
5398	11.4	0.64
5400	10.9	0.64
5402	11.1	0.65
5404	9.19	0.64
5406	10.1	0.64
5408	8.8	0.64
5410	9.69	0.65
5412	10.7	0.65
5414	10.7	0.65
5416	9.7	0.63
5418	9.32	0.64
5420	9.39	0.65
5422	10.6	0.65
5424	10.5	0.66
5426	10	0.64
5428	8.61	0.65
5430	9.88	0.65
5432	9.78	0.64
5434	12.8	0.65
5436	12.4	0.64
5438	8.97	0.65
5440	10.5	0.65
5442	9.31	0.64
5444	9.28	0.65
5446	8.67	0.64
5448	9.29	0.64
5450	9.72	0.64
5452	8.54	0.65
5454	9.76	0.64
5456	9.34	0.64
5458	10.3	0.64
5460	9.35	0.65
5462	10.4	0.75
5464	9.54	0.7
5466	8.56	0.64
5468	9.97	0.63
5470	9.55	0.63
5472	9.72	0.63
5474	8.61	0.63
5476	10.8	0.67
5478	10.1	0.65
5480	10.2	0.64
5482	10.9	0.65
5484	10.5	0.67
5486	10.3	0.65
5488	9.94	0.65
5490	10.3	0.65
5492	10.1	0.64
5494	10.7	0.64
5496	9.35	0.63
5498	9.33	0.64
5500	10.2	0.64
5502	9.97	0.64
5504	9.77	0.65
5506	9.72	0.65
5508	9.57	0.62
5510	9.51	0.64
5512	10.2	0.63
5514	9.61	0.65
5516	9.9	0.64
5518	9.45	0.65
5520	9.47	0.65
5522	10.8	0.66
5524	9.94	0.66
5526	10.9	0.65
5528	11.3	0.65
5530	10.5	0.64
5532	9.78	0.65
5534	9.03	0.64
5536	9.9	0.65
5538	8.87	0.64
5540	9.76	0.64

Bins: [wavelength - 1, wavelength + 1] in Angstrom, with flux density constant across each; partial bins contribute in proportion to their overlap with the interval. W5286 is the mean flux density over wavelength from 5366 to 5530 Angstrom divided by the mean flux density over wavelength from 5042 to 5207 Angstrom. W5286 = 1.0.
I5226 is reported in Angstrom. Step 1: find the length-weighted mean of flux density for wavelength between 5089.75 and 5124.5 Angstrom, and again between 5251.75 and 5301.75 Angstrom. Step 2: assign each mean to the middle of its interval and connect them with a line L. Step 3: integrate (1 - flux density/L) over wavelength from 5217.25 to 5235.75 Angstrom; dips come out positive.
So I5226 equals 0.26 Angstrom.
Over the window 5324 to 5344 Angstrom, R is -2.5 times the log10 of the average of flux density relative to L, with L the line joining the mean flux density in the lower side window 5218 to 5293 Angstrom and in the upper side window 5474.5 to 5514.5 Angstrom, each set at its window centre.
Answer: 0.049 mag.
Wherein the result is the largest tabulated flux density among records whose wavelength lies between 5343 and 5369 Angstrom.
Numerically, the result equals 11.6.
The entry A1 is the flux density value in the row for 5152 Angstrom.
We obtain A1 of 10.3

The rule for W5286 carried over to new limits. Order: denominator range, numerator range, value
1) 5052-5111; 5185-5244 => 1.04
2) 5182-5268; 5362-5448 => 1.03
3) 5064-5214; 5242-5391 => 1.02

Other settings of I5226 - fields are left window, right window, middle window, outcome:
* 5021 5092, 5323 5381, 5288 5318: 1.7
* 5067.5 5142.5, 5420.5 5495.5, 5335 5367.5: -0.1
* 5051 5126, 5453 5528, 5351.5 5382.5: -1.9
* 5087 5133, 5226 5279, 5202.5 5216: 0.4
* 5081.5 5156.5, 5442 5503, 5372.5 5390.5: -1.5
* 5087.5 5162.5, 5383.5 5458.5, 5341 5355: 0.3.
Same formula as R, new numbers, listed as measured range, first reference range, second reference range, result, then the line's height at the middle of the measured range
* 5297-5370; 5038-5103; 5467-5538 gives 0.00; 9.88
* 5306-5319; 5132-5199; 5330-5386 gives 0.07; 10.2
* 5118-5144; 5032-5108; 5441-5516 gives -0.03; 9.78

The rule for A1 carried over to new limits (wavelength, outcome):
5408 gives 8.8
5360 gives 9.09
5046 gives 8.78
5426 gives 10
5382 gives 11.1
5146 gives 9.58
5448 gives 9.29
